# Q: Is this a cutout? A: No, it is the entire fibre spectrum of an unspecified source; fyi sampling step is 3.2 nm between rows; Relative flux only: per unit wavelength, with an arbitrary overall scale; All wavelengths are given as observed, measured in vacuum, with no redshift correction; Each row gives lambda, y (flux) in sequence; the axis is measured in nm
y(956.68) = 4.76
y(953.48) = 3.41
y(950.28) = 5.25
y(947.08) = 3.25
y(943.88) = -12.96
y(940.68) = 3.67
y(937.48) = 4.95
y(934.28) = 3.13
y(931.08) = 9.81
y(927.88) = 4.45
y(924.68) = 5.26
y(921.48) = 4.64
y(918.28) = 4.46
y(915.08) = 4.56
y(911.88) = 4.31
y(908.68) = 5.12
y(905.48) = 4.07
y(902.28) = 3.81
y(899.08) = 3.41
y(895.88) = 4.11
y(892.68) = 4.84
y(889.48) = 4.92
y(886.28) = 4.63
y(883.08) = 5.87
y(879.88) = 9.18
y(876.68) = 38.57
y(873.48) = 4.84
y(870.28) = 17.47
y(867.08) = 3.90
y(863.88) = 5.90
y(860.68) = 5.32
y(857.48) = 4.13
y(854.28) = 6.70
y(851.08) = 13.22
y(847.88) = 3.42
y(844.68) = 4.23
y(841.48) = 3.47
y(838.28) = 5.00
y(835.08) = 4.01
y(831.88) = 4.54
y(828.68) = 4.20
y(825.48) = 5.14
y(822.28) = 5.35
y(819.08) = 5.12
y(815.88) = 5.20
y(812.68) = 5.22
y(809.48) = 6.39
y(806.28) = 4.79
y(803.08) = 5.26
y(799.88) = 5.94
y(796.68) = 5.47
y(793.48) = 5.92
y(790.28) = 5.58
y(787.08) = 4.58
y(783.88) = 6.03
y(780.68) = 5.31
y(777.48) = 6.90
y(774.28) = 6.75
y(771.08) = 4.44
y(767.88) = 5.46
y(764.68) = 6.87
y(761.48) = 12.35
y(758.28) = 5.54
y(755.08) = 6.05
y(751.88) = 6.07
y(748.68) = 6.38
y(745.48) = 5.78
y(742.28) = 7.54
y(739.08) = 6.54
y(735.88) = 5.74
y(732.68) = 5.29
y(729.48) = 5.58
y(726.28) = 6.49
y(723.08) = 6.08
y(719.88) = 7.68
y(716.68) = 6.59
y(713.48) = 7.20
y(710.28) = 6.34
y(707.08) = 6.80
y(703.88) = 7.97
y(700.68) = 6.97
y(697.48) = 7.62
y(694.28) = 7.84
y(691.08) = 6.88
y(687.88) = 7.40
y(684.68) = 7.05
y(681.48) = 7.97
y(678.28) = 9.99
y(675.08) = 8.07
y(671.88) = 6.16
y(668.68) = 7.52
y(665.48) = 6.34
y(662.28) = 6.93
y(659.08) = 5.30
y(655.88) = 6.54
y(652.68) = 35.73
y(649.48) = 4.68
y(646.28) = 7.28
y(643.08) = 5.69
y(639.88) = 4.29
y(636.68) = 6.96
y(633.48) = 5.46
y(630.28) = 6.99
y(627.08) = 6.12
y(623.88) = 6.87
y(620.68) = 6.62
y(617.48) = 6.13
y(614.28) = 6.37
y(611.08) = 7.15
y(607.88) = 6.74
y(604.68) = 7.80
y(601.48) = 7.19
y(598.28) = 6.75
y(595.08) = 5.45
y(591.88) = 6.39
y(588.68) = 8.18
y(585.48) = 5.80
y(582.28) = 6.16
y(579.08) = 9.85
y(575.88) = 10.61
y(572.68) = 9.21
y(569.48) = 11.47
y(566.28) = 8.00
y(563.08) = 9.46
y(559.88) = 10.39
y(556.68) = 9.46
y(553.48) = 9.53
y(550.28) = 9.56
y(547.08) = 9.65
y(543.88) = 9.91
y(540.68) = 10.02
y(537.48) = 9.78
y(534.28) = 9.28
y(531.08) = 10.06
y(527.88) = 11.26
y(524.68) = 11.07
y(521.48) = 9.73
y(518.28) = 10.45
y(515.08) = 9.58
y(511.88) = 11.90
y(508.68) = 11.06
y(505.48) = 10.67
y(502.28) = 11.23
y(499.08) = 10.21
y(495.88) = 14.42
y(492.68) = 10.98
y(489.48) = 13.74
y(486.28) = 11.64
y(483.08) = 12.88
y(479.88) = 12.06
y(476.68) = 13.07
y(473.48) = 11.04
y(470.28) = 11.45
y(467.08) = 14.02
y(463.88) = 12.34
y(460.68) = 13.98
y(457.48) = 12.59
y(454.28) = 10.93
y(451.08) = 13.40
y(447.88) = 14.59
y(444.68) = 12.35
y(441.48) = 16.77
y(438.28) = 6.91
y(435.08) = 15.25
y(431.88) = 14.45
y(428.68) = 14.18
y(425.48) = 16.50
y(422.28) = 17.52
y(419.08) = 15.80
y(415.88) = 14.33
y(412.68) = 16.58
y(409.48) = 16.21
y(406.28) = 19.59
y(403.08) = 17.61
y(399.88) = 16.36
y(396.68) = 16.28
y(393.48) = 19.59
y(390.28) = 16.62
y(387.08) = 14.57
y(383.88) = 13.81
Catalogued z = 0.75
